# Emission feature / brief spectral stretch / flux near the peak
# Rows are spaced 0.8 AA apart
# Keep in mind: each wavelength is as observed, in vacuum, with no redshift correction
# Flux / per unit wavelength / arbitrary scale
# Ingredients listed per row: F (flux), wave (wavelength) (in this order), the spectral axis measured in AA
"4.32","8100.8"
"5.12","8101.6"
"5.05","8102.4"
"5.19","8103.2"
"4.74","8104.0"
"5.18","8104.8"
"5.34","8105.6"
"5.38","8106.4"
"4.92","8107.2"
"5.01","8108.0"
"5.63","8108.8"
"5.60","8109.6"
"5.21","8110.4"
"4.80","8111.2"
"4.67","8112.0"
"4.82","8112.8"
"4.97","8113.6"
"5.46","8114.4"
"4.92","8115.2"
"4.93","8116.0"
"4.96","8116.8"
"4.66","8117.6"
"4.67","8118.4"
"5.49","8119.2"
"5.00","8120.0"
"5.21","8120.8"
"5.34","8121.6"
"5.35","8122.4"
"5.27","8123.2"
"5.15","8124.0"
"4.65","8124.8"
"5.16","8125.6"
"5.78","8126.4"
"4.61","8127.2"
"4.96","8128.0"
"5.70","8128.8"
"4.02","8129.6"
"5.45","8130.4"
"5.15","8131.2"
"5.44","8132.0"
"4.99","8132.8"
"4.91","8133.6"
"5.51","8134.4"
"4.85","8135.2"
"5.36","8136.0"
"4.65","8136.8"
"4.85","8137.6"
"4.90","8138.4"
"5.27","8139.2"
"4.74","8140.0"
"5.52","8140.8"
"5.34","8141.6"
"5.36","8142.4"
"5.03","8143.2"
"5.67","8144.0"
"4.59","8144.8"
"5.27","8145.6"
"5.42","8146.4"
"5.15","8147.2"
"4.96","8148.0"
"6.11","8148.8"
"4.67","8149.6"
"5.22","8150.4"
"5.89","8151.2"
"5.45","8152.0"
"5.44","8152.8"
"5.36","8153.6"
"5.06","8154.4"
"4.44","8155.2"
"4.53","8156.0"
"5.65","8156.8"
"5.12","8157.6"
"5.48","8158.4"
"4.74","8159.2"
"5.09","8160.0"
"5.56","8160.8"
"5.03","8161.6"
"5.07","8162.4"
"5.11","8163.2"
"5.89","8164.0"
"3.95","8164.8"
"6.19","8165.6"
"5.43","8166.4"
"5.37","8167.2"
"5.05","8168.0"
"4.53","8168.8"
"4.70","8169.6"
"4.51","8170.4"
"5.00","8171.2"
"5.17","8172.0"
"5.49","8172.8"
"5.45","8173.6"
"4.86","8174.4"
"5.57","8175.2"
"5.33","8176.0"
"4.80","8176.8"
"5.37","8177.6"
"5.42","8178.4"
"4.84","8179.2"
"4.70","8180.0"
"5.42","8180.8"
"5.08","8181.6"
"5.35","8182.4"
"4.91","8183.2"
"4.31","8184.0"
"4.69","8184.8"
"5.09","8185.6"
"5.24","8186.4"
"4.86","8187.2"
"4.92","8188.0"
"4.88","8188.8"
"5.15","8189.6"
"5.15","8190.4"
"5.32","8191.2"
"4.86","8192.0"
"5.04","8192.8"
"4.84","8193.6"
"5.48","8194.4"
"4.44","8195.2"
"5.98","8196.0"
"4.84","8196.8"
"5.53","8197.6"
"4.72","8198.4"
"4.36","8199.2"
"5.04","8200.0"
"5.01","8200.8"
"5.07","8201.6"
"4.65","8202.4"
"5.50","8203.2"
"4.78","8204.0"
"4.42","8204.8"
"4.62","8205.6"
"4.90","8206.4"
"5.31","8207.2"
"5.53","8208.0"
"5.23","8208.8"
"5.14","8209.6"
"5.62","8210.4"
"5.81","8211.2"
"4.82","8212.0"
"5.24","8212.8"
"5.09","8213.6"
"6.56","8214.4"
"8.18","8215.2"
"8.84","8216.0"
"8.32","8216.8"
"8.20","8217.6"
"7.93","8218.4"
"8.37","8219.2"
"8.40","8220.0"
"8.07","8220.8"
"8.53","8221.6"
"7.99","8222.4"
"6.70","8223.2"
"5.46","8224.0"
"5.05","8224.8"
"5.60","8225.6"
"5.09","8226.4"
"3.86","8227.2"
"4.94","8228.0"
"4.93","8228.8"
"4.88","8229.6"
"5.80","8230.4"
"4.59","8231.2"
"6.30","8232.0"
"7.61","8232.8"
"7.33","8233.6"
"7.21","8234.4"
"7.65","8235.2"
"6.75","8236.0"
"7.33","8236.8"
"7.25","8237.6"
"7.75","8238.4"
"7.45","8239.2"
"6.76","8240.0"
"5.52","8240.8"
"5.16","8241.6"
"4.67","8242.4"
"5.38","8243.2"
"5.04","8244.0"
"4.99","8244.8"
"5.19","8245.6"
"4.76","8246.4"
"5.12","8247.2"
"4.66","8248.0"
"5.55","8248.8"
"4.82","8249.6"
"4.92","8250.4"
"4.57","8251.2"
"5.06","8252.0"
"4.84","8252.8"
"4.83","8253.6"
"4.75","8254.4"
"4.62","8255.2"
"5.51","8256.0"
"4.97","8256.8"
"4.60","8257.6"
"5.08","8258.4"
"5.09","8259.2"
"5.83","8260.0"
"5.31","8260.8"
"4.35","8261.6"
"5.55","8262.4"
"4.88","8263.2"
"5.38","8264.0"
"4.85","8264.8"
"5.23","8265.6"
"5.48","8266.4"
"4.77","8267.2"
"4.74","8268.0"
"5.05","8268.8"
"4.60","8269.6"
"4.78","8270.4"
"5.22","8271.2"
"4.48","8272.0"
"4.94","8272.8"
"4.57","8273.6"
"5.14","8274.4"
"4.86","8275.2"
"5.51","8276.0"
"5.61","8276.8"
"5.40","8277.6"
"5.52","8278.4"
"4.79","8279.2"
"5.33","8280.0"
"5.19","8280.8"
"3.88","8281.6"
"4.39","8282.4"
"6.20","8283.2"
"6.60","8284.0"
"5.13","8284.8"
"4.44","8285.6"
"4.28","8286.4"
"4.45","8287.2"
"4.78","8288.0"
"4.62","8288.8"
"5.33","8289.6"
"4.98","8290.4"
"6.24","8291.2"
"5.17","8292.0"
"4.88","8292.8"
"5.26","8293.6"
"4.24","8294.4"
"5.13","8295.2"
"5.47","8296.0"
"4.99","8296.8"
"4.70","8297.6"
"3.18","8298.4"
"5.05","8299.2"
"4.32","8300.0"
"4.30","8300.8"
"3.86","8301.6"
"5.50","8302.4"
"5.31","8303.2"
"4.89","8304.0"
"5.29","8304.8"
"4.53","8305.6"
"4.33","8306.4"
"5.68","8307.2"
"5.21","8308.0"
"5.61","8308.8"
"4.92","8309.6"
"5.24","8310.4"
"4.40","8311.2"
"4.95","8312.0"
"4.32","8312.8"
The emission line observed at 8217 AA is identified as [S II]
